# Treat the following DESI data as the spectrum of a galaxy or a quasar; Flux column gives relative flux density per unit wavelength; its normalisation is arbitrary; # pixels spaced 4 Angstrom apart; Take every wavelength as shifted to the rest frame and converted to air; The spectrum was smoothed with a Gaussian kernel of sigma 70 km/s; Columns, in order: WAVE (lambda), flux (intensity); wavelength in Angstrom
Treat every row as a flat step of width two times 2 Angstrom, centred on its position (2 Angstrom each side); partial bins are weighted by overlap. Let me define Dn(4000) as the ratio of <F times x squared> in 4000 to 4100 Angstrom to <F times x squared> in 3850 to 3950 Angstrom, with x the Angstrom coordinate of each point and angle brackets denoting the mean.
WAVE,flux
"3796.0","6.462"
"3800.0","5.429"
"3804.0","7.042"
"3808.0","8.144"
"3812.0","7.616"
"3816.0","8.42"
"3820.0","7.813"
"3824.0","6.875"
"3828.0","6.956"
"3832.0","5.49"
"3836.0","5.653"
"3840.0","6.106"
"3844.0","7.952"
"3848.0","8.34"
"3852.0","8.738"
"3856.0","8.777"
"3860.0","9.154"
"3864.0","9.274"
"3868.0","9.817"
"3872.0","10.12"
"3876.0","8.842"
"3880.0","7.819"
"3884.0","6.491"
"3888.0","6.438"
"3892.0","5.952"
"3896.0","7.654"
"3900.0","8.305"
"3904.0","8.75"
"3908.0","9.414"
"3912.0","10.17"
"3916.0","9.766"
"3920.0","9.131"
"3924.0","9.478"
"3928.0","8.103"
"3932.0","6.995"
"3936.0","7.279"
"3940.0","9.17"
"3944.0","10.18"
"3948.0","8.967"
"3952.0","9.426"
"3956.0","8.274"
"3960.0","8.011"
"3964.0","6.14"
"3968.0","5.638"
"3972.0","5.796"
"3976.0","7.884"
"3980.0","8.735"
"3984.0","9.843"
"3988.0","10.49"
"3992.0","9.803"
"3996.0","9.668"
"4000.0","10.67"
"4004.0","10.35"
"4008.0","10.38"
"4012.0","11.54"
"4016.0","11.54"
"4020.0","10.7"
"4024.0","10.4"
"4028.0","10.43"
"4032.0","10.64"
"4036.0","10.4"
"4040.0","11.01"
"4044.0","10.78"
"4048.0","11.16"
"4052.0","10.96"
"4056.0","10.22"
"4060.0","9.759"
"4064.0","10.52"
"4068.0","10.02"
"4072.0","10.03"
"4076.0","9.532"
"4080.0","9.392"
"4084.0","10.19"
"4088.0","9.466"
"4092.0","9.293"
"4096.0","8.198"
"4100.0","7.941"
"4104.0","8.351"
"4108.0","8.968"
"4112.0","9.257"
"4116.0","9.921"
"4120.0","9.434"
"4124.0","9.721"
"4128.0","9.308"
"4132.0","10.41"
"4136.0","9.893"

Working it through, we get 1.3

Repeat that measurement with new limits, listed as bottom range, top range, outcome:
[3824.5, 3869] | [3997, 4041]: 1.50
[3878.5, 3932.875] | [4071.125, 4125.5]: 1.24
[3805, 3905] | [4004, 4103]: 1.44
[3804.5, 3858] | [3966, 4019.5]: 1.38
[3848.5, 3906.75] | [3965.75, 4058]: 1.28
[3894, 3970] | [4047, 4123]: 1.22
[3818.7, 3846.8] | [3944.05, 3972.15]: 1.23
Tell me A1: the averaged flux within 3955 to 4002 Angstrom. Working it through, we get 8.42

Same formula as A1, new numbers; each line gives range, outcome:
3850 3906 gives 8.3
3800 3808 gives 6.91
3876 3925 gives 8.28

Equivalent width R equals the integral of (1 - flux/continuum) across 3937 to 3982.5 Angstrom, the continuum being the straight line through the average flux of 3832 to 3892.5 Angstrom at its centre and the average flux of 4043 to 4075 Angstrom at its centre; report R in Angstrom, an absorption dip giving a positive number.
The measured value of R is 5.5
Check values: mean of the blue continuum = 7.93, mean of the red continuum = 10.4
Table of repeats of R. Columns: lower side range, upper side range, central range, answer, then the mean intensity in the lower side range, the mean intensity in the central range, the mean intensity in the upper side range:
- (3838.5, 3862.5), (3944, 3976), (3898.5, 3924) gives -4.4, 8.24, 9.29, 7.66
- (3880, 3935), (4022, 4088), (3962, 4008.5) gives 3.0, 8.17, 8.73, 10.3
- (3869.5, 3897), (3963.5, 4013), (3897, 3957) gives -4.8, 7.66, 8.88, 9.03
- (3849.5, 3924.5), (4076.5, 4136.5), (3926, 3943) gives 1.4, 8.62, 8.02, 9.31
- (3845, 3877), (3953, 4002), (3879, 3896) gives 4.2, 9.1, 6.72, 8.43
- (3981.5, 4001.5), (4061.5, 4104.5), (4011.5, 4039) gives -2.7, 10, 10.8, 9.4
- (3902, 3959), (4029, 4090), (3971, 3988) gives 1.7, 8.92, 8.48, 10.3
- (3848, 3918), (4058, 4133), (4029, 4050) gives -3.6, 8.55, 10.8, 9.45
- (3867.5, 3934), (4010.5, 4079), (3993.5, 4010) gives -0.6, 8.39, 10.3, 10.5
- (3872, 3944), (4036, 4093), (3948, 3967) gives 2.0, 8.33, 7.95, 10.2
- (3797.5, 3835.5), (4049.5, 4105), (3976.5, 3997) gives -2.0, 7.02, 9.58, 9.6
